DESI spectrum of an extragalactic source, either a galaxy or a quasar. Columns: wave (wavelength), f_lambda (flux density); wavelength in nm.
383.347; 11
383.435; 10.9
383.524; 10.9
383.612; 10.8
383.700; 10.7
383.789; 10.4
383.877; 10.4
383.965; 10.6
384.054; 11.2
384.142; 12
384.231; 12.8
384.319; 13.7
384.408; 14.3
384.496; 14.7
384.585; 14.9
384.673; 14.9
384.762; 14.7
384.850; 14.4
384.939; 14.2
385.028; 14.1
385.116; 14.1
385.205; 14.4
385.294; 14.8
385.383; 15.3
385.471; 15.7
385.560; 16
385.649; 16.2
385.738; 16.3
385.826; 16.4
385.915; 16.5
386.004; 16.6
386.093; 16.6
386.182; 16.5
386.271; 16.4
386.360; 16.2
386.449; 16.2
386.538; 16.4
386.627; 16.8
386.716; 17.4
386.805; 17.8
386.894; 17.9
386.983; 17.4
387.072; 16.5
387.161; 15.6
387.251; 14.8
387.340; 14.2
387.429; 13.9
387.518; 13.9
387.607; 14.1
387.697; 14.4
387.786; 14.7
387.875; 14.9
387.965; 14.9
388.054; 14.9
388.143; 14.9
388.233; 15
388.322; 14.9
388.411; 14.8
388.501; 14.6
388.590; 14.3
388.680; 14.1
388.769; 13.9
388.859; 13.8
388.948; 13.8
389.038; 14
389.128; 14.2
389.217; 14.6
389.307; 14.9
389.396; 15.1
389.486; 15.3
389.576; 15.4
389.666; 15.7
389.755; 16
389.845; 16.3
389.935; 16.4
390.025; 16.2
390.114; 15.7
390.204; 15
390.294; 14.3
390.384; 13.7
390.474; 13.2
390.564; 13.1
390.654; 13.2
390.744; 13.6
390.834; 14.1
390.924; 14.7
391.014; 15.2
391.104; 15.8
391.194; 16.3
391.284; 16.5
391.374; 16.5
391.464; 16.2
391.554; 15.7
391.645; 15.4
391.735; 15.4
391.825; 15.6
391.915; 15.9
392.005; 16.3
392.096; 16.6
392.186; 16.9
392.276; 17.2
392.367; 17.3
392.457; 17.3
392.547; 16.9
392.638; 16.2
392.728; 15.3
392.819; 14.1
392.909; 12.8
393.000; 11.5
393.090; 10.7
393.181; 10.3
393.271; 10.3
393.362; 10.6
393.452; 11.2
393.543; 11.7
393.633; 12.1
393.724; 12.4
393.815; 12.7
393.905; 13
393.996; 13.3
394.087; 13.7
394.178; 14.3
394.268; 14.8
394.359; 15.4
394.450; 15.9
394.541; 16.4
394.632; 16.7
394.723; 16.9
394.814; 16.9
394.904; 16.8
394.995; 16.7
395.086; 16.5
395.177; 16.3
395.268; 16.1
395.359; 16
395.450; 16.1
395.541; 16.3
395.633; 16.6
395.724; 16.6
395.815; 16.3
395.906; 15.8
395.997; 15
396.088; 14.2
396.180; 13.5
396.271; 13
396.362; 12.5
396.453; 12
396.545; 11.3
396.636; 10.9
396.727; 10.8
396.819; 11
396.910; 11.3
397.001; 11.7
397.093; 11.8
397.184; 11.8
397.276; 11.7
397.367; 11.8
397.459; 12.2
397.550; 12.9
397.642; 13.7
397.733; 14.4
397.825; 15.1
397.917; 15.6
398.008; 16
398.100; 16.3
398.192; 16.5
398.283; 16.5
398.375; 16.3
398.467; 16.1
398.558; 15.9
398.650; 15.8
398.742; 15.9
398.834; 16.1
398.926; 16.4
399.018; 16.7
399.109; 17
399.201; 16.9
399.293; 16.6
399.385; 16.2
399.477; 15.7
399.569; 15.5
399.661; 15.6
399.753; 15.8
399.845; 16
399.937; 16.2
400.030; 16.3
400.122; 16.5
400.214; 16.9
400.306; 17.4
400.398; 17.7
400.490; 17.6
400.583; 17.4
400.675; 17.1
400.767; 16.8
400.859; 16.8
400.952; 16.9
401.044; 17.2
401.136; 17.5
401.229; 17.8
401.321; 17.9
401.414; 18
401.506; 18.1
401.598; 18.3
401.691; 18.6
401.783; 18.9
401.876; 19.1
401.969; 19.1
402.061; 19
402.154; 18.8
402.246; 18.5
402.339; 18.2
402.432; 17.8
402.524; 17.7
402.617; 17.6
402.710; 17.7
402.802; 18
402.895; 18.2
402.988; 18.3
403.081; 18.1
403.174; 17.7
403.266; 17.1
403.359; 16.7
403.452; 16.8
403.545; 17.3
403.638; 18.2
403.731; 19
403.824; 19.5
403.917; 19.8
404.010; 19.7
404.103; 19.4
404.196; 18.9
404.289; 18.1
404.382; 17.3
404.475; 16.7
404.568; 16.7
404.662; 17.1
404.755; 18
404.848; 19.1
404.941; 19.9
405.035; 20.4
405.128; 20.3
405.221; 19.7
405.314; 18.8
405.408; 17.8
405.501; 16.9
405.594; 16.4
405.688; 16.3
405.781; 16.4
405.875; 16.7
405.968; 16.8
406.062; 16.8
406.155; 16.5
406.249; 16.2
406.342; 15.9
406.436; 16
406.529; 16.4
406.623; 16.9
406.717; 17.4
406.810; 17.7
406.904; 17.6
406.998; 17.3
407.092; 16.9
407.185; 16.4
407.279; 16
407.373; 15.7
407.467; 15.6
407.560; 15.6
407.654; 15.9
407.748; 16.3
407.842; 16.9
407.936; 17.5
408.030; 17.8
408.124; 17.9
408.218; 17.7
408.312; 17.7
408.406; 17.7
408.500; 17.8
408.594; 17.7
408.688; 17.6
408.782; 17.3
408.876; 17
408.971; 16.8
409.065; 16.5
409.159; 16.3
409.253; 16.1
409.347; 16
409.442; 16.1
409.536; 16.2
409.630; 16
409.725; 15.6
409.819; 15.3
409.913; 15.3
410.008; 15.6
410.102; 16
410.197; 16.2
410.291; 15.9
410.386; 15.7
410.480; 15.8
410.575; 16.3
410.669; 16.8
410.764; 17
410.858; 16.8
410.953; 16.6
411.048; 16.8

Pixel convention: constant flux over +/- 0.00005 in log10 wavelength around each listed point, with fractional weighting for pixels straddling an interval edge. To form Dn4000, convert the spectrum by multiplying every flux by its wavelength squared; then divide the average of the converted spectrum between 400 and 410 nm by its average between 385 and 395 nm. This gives 1.25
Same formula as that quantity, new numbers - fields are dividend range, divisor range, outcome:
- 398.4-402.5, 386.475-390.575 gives 1.21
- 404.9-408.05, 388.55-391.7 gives 1.24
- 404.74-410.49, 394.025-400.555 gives 1.18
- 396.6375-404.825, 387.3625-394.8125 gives 1.19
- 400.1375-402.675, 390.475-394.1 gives 1.31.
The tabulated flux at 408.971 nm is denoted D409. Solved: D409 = 16.8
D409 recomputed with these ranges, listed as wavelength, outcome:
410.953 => 16.6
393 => 11.5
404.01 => 19.7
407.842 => 16.9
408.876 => 17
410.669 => 16.8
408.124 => 17.9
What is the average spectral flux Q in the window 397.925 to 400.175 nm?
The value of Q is 16.2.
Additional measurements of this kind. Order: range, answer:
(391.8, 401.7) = 15.1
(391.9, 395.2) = 14.6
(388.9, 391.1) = 14.8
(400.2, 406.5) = 17.9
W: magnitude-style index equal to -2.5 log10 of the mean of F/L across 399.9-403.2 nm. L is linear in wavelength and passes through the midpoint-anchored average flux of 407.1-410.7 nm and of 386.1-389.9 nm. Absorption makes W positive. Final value -0.11 mag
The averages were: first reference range 15.3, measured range 17.8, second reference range 16.5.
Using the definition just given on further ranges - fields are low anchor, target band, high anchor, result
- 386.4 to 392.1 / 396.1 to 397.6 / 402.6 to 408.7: 0.336 mag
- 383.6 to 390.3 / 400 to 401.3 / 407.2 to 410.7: -0.085 mag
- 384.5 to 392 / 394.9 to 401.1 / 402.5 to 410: 0.079 mag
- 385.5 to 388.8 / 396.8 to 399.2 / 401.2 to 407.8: 0.162 mag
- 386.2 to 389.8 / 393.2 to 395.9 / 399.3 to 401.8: 0.100 mag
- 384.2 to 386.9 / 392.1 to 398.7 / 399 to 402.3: 0.168 mag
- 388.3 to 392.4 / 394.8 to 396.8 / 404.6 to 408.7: 0.079 mag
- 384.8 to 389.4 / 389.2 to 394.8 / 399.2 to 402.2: 0.090 mag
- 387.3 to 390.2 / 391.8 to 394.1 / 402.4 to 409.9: 0.112 mag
